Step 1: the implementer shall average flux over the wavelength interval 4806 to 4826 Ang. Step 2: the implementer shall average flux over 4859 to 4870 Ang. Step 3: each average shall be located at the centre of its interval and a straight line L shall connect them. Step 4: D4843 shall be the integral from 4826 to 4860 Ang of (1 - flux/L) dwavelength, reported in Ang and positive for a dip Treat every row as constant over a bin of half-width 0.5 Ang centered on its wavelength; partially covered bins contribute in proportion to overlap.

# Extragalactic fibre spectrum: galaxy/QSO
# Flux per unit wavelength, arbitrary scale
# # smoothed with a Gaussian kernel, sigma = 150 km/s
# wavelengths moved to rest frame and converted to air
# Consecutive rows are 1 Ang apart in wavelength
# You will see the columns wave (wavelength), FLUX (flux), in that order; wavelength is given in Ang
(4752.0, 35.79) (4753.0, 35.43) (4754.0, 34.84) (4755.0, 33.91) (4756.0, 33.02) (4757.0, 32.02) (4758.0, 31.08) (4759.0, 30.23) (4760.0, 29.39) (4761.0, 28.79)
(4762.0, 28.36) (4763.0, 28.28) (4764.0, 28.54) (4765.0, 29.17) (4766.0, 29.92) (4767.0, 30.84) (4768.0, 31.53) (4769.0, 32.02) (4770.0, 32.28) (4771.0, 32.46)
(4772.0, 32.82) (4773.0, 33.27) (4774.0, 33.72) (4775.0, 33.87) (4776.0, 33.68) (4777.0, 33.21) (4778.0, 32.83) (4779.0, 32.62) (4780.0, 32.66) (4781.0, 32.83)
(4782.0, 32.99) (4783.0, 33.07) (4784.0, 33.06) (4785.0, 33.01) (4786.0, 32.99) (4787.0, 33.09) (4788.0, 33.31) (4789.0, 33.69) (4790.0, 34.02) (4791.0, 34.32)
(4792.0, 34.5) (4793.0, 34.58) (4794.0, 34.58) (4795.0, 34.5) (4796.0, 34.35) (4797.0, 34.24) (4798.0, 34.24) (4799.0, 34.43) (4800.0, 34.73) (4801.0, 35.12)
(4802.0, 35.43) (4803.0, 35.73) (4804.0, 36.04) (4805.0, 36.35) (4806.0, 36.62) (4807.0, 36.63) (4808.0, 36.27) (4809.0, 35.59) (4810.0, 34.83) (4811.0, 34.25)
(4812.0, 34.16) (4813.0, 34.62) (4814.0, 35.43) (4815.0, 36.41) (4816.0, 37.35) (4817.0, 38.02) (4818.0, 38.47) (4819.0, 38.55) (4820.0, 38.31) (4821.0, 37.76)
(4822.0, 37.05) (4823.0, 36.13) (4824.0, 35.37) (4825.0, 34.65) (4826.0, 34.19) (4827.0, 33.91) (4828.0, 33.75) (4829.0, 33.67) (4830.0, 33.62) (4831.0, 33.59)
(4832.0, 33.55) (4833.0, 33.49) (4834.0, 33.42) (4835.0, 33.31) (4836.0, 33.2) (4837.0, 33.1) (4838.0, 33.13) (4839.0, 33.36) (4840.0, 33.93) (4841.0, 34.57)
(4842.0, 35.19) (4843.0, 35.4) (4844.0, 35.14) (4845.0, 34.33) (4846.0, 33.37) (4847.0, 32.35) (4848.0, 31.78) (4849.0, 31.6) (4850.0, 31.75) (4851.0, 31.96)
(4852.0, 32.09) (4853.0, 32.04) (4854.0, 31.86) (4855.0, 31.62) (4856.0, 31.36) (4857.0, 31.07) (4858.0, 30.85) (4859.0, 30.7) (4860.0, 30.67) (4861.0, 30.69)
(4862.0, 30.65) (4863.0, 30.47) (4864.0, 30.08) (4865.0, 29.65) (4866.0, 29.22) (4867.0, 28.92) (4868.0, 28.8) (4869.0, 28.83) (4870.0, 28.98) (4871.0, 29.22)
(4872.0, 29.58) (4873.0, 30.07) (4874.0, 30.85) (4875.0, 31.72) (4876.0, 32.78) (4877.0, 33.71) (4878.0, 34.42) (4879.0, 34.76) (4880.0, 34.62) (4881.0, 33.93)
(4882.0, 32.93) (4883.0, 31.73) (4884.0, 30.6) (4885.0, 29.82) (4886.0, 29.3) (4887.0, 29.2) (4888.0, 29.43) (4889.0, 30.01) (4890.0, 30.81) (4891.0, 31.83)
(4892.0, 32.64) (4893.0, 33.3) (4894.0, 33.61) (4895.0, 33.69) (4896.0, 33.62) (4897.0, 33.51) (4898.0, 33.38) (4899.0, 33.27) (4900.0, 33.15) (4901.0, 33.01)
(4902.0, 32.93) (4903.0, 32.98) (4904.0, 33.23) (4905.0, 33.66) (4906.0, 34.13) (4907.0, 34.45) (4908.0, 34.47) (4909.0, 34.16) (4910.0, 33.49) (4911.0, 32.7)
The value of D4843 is -0.3 Ang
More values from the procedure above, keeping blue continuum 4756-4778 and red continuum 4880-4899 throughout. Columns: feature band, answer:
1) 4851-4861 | 0.13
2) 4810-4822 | -1.92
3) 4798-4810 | -1.57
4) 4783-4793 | -0.69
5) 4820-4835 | -1.44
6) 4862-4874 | 0.87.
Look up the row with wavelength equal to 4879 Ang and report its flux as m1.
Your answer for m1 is 34.76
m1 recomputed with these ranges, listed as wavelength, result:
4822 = 37.05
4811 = 34.25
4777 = 33.21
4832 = 33.55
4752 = 35.79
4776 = 33.68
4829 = 33.67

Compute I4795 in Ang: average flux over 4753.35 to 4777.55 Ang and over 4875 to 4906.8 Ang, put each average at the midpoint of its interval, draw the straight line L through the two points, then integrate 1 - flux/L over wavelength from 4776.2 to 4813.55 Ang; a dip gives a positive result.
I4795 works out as -2.9 Ang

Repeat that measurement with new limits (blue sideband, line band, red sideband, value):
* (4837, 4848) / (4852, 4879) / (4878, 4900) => 1.9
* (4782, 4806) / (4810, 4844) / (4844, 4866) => -2.3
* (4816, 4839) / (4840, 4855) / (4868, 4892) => 0.2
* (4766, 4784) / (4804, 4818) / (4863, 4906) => -1.6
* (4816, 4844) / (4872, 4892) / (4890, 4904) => 1.1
